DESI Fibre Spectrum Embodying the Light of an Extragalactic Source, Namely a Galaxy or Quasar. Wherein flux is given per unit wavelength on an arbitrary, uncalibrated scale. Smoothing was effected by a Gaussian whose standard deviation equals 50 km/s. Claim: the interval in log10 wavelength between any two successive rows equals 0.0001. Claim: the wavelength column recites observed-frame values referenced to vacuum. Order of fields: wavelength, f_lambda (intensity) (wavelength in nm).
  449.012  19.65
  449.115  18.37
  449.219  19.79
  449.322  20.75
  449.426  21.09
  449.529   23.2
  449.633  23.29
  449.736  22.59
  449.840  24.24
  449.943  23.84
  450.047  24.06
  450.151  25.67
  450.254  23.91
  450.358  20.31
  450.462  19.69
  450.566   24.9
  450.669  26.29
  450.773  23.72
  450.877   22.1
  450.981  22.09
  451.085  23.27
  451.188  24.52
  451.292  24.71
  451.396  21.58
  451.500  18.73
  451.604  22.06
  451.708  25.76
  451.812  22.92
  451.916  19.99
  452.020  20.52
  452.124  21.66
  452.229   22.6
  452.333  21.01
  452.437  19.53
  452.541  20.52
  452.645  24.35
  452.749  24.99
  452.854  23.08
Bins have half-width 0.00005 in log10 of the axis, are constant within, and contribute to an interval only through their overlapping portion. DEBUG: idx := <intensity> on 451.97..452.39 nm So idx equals 21.4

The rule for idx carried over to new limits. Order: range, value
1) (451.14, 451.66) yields 22.3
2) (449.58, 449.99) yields 23.5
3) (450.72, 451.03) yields 22.6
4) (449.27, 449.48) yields 21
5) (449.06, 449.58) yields 20.6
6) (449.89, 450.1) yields 23.9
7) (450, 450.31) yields 24.5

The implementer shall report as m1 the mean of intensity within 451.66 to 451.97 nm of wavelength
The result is 22.8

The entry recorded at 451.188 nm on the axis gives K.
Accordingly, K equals 24.52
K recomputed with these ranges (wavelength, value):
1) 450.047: 24.06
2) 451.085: 23.27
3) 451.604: 22.06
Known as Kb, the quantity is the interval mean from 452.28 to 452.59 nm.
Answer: 20.4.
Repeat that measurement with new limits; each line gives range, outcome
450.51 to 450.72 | 25.5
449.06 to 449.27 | 19.1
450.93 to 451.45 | 23.2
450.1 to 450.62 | 22.9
